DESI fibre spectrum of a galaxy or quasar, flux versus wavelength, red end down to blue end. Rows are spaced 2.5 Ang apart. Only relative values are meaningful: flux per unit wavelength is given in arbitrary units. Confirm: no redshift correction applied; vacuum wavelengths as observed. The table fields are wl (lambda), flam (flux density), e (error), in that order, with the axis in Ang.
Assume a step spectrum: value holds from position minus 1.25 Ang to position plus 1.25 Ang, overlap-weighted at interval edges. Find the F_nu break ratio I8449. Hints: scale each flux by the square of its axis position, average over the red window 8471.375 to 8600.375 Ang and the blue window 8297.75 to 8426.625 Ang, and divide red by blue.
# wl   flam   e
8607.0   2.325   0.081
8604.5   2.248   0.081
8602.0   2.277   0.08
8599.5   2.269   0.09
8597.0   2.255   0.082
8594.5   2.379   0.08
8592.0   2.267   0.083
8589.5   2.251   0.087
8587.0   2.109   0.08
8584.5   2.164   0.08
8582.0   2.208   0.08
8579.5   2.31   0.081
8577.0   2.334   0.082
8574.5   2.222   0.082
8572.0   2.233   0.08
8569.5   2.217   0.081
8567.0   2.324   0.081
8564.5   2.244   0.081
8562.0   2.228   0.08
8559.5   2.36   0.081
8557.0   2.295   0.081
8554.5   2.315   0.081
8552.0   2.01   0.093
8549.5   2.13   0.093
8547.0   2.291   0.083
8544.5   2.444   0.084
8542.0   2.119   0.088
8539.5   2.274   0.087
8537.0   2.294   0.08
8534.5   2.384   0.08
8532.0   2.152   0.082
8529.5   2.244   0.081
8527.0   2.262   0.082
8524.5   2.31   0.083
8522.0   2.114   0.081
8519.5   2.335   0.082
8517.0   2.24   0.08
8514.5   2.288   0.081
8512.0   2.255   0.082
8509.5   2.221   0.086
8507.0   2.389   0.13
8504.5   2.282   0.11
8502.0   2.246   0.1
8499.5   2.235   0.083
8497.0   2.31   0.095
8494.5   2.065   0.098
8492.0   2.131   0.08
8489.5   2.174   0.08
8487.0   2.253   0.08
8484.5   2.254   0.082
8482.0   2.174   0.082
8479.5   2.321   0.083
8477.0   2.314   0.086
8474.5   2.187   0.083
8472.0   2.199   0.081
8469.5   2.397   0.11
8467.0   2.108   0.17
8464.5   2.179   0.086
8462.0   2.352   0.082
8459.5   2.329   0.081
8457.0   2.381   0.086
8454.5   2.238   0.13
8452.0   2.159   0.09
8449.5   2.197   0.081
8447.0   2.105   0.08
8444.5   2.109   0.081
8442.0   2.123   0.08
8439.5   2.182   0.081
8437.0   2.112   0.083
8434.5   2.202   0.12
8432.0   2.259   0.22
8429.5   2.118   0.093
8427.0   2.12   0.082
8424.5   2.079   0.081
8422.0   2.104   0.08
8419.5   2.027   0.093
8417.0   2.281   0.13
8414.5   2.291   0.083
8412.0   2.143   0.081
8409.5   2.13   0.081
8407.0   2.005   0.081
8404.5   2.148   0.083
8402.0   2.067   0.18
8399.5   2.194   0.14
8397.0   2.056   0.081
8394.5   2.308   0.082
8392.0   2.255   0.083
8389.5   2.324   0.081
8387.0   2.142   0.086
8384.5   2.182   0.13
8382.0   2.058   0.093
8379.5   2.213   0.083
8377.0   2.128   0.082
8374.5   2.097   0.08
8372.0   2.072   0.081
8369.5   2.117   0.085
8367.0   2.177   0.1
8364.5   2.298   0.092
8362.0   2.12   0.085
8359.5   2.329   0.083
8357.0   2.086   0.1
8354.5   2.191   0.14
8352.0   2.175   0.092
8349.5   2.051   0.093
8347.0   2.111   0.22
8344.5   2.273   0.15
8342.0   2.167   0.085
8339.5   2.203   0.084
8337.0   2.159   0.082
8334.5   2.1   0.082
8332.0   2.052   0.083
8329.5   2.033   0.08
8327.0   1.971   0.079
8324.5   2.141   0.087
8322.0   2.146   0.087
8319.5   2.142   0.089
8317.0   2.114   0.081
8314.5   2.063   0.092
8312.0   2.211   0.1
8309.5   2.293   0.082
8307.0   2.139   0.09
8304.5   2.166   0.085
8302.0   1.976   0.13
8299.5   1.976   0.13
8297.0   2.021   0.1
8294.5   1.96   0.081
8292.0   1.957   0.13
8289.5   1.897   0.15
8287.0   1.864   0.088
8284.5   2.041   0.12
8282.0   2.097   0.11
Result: 1.1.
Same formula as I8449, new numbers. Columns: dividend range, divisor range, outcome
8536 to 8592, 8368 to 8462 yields 1.07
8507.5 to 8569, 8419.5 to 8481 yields 1.05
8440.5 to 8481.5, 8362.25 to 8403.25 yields 1.05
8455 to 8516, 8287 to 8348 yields 1.12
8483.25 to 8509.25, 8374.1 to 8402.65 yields 1.05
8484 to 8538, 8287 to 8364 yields 1.12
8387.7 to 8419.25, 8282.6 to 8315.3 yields 1.09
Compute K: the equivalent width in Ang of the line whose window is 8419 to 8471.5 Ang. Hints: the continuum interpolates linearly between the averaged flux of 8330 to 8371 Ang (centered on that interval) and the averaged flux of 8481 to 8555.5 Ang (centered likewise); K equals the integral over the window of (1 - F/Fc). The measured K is 0.4 Ang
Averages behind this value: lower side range 2.16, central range 2.19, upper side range 2.24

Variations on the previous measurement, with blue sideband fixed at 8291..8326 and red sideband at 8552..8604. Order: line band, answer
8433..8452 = 0.2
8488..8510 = -0.2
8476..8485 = -0.3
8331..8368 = -0.8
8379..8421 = -0.3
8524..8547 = -0.5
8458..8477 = -0.6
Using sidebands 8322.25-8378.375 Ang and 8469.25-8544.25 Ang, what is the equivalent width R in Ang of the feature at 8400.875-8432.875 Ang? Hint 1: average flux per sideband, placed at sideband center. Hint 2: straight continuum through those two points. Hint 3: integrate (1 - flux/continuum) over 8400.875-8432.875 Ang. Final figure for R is 0.7 Ang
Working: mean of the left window 2.14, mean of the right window 2.25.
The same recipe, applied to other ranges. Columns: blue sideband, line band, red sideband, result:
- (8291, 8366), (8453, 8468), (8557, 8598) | -0.5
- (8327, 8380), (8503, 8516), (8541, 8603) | -0.4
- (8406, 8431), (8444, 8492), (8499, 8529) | -0.7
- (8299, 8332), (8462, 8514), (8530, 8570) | -0.5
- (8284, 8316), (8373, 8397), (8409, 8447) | -0.8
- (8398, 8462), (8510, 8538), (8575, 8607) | -0.5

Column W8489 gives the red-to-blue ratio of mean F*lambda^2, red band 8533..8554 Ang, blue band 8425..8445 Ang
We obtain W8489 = 1.07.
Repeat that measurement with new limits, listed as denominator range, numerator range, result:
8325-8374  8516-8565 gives 1.10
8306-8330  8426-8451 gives 1.04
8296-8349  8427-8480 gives 1.08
